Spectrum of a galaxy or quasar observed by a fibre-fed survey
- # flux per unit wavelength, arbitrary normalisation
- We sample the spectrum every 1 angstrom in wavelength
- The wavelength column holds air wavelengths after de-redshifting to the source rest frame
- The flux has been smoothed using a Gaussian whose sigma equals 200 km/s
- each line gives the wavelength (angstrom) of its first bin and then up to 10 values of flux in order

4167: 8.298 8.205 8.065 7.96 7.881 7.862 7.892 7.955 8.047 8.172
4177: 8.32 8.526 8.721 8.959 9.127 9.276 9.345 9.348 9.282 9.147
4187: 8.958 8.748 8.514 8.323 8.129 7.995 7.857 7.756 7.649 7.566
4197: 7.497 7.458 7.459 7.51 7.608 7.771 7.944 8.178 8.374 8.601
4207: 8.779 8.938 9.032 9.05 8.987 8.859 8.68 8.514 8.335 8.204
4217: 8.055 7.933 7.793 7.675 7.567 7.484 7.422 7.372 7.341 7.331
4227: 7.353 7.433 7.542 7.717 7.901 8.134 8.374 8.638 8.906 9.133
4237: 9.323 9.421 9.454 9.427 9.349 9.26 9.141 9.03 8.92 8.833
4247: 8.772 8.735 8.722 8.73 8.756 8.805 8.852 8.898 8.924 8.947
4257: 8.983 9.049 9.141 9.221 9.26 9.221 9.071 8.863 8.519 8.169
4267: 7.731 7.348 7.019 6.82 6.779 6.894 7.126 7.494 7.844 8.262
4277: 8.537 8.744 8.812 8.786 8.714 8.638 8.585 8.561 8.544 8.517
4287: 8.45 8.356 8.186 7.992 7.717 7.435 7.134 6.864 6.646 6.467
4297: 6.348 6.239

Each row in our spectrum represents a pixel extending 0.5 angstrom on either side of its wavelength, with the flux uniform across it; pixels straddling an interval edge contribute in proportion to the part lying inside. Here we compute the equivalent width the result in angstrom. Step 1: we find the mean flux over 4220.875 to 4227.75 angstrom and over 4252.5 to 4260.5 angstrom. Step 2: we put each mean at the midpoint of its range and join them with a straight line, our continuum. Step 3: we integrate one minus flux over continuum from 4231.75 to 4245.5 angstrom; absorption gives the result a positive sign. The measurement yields -1.6 angstrom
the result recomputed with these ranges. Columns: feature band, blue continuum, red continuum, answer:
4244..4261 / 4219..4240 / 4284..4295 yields -1.9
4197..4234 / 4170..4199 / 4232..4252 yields 2.8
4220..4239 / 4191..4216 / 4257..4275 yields 0.2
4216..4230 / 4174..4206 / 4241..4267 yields 1.7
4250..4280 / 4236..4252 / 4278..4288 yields 1.6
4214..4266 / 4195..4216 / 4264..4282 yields -3.0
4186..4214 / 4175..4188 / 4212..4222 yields 0.7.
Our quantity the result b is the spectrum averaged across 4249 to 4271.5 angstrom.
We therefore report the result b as 8.51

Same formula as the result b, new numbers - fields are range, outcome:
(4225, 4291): 8.46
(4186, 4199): 8.06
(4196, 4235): 8.03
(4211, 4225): 8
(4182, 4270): 8.43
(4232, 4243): 9.08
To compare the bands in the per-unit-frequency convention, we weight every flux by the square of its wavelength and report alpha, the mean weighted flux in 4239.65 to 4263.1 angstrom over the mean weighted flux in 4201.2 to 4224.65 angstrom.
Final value 1.11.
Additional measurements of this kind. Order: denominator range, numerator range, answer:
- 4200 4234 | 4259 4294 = 1.04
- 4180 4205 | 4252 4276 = 1.03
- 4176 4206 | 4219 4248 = 1.03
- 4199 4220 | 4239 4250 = 1.10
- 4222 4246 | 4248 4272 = 1.02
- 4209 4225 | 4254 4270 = 1.08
